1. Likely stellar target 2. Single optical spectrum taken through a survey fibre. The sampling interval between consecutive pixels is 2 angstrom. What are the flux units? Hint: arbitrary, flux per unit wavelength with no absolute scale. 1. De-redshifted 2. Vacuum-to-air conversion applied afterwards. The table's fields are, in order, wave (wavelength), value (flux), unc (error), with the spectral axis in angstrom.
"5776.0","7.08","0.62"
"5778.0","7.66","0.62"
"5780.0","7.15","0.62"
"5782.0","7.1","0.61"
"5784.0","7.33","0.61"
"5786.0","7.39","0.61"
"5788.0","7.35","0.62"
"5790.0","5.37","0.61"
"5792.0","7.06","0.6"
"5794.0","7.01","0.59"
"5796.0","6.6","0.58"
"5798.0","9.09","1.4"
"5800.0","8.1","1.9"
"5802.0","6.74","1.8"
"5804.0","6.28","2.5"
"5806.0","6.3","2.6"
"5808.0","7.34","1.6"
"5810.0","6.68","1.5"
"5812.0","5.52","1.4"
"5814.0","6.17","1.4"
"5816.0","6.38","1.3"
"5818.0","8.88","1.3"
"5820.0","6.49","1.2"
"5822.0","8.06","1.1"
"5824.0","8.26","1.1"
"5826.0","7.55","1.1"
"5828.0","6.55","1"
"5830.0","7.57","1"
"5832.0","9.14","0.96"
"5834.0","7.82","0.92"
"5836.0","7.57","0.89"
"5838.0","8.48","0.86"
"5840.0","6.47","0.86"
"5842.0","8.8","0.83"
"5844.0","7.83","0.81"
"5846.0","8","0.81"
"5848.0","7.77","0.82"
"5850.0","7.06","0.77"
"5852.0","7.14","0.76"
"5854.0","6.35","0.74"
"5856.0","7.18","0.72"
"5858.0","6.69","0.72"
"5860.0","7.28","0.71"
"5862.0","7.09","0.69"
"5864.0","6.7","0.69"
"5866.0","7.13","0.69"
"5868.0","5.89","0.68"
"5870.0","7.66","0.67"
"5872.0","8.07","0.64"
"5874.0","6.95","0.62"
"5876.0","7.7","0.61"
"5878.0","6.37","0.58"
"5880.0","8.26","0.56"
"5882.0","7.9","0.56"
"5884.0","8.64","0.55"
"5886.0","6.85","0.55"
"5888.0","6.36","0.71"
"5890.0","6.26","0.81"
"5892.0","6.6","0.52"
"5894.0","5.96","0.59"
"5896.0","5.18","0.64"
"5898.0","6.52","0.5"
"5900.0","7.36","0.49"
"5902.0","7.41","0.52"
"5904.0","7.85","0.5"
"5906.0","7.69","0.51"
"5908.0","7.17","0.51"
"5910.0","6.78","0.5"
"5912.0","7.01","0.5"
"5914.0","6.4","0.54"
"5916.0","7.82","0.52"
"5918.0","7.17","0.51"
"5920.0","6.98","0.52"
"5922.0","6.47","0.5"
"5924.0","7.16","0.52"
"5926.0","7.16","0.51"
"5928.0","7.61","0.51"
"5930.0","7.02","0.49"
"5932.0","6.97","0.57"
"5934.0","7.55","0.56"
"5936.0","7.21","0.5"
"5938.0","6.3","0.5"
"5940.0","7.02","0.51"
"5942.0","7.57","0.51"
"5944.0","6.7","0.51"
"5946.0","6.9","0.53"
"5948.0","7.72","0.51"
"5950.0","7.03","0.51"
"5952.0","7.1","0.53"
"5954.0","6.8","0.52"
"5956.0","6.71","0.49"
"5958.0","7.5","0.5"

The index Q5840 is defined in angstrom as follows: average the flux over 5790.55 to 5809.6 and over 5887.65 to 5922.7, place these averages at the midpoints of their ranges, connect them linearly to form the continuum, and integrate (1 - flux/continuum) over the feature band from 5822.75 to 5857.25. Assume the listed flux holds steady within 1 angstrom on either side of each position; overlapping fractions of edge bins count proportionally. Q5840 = -3.0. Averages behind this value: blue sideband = 7.11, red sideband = 6.84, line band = 7.62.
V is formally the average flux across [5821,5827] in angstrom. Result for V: 7.96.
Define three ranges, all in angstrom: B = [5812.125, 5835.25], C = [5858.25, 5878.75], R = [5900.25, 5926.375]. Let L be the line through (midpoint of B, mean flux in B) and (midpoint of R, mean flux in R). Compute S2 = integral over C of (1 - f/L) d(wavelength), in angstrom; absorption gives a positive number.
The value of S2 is 0.7 angstrom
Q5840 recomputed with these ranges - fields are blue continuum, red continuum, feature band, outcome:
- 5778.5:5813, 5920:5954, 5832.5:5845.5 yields -1.6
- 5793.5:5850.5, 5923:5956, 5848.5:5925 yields 2.2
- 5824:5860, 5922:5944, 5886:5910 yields 1.7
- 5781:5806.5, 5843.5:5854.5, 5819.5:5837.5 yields -1.1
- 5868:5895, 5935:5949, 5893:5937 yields 0.5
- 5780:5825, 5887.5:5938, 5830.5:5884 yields -3.5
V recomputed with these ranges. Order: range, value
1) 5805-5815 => 6.4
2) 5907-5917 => 7.04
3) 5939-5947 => 7.05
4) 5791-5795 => 7.04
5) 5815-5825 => 7.61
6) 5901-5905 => 7.63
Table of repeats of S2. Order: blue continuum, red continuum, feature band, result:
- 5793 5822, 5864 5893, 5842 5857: -0.7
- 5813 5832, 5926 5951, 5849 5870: 1.3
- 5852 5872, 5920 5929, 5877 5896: 0.2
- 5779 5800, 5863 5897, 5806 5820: 0.7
